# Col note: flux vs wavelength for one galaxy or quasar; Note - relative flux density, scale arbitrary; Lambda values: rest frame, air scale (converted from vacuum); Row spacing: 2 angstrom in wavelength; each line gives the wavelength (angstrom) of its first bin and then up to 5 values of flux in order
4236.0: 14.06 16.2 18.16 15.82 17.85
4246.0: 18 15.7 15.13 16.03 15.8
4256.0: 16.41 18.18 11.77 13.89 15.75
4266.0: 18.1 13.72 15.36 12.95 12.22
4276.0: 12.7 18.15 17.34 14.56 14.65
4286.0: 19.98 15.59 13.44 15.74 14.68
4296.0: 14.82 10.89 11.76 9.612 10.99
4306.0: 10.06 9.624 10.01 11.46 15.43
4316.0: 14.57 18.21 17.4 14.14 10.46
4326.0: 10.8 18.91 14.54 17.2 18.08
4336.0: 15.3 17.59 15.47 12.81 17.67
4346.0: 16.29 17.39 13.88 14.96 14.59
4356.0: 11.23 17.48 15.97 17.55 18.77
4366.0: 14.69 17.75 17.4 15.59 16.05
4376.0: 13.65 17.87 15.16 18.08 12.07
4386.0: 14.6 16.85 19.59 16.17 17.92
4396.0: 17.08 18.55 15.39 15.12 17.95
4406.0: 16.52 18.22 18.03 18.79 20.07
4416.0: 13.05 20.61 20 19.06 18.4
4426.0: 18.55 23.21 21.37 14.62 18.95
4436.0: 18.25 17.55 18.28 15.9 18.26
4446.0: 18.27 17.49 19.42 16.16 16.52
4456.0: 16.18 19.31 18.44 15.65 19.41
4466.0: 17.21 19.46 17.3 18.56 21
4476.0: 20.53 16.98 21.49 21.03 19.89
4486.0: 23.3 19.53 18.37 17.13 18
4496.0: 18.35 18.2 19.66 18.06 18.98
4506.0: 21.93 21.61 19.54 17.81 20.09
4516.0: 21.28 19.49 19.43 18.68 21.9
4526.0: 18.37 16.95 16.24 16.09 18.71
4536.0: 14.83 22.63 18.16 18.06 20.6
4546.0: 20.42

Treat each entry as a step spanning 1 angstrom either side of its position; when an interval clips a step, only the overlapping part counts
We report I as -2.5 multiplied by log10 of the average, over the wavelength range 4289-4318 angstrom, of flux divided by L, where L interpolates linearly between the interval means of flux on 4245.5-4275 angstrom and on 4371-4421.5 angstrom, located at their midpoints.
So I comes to 0.25 mag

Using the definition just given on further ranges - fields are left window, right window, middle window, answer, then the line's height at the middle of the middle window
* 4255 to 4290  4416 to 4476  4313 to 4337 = 0.06 mag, 16.2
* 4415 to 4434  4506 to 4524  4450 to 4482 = 0.05 mag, 19.3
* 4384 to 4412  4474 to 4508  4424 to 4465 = 0.01 mag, 18.3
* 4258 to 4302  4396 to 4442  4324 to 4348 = 0.02 mag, 16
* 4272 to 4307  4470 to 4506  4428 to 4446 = -0.02 mag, 18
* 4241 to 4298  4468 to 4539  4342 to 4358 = 0.11 mag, 16.7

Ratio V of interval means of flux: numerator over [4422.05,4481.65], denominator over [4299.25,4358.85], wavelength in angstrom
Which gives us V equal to 1.29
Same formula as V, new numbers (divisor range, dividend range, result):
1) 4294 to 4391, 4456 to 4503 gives 1.27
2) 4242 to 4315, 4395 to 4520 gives 1.29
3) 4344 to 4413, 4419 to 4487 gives 1.14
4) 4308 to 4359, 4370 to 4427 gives 1.15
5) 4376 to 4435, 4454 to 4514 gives 1.08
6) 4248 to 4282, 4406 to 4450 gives 1.21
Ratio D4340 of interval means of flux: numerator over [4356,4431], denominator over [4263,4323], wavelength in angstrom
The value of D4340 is 1.2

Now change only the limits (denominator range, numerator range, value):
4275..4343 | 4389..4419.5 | 1.23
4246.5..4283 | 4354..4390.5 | 1.05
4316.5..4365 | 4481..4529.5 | 1.24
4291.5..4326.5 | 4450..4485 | 1.45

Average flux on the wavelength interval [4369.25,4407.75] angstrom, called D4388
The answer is 16.4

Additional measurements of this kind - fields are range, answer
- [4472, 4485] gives 20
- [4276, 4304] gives 14.5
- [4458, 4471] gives 18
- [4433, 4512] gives 18.7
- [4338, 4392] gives 15.9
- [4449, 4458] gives 17.3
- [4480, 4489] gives 21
